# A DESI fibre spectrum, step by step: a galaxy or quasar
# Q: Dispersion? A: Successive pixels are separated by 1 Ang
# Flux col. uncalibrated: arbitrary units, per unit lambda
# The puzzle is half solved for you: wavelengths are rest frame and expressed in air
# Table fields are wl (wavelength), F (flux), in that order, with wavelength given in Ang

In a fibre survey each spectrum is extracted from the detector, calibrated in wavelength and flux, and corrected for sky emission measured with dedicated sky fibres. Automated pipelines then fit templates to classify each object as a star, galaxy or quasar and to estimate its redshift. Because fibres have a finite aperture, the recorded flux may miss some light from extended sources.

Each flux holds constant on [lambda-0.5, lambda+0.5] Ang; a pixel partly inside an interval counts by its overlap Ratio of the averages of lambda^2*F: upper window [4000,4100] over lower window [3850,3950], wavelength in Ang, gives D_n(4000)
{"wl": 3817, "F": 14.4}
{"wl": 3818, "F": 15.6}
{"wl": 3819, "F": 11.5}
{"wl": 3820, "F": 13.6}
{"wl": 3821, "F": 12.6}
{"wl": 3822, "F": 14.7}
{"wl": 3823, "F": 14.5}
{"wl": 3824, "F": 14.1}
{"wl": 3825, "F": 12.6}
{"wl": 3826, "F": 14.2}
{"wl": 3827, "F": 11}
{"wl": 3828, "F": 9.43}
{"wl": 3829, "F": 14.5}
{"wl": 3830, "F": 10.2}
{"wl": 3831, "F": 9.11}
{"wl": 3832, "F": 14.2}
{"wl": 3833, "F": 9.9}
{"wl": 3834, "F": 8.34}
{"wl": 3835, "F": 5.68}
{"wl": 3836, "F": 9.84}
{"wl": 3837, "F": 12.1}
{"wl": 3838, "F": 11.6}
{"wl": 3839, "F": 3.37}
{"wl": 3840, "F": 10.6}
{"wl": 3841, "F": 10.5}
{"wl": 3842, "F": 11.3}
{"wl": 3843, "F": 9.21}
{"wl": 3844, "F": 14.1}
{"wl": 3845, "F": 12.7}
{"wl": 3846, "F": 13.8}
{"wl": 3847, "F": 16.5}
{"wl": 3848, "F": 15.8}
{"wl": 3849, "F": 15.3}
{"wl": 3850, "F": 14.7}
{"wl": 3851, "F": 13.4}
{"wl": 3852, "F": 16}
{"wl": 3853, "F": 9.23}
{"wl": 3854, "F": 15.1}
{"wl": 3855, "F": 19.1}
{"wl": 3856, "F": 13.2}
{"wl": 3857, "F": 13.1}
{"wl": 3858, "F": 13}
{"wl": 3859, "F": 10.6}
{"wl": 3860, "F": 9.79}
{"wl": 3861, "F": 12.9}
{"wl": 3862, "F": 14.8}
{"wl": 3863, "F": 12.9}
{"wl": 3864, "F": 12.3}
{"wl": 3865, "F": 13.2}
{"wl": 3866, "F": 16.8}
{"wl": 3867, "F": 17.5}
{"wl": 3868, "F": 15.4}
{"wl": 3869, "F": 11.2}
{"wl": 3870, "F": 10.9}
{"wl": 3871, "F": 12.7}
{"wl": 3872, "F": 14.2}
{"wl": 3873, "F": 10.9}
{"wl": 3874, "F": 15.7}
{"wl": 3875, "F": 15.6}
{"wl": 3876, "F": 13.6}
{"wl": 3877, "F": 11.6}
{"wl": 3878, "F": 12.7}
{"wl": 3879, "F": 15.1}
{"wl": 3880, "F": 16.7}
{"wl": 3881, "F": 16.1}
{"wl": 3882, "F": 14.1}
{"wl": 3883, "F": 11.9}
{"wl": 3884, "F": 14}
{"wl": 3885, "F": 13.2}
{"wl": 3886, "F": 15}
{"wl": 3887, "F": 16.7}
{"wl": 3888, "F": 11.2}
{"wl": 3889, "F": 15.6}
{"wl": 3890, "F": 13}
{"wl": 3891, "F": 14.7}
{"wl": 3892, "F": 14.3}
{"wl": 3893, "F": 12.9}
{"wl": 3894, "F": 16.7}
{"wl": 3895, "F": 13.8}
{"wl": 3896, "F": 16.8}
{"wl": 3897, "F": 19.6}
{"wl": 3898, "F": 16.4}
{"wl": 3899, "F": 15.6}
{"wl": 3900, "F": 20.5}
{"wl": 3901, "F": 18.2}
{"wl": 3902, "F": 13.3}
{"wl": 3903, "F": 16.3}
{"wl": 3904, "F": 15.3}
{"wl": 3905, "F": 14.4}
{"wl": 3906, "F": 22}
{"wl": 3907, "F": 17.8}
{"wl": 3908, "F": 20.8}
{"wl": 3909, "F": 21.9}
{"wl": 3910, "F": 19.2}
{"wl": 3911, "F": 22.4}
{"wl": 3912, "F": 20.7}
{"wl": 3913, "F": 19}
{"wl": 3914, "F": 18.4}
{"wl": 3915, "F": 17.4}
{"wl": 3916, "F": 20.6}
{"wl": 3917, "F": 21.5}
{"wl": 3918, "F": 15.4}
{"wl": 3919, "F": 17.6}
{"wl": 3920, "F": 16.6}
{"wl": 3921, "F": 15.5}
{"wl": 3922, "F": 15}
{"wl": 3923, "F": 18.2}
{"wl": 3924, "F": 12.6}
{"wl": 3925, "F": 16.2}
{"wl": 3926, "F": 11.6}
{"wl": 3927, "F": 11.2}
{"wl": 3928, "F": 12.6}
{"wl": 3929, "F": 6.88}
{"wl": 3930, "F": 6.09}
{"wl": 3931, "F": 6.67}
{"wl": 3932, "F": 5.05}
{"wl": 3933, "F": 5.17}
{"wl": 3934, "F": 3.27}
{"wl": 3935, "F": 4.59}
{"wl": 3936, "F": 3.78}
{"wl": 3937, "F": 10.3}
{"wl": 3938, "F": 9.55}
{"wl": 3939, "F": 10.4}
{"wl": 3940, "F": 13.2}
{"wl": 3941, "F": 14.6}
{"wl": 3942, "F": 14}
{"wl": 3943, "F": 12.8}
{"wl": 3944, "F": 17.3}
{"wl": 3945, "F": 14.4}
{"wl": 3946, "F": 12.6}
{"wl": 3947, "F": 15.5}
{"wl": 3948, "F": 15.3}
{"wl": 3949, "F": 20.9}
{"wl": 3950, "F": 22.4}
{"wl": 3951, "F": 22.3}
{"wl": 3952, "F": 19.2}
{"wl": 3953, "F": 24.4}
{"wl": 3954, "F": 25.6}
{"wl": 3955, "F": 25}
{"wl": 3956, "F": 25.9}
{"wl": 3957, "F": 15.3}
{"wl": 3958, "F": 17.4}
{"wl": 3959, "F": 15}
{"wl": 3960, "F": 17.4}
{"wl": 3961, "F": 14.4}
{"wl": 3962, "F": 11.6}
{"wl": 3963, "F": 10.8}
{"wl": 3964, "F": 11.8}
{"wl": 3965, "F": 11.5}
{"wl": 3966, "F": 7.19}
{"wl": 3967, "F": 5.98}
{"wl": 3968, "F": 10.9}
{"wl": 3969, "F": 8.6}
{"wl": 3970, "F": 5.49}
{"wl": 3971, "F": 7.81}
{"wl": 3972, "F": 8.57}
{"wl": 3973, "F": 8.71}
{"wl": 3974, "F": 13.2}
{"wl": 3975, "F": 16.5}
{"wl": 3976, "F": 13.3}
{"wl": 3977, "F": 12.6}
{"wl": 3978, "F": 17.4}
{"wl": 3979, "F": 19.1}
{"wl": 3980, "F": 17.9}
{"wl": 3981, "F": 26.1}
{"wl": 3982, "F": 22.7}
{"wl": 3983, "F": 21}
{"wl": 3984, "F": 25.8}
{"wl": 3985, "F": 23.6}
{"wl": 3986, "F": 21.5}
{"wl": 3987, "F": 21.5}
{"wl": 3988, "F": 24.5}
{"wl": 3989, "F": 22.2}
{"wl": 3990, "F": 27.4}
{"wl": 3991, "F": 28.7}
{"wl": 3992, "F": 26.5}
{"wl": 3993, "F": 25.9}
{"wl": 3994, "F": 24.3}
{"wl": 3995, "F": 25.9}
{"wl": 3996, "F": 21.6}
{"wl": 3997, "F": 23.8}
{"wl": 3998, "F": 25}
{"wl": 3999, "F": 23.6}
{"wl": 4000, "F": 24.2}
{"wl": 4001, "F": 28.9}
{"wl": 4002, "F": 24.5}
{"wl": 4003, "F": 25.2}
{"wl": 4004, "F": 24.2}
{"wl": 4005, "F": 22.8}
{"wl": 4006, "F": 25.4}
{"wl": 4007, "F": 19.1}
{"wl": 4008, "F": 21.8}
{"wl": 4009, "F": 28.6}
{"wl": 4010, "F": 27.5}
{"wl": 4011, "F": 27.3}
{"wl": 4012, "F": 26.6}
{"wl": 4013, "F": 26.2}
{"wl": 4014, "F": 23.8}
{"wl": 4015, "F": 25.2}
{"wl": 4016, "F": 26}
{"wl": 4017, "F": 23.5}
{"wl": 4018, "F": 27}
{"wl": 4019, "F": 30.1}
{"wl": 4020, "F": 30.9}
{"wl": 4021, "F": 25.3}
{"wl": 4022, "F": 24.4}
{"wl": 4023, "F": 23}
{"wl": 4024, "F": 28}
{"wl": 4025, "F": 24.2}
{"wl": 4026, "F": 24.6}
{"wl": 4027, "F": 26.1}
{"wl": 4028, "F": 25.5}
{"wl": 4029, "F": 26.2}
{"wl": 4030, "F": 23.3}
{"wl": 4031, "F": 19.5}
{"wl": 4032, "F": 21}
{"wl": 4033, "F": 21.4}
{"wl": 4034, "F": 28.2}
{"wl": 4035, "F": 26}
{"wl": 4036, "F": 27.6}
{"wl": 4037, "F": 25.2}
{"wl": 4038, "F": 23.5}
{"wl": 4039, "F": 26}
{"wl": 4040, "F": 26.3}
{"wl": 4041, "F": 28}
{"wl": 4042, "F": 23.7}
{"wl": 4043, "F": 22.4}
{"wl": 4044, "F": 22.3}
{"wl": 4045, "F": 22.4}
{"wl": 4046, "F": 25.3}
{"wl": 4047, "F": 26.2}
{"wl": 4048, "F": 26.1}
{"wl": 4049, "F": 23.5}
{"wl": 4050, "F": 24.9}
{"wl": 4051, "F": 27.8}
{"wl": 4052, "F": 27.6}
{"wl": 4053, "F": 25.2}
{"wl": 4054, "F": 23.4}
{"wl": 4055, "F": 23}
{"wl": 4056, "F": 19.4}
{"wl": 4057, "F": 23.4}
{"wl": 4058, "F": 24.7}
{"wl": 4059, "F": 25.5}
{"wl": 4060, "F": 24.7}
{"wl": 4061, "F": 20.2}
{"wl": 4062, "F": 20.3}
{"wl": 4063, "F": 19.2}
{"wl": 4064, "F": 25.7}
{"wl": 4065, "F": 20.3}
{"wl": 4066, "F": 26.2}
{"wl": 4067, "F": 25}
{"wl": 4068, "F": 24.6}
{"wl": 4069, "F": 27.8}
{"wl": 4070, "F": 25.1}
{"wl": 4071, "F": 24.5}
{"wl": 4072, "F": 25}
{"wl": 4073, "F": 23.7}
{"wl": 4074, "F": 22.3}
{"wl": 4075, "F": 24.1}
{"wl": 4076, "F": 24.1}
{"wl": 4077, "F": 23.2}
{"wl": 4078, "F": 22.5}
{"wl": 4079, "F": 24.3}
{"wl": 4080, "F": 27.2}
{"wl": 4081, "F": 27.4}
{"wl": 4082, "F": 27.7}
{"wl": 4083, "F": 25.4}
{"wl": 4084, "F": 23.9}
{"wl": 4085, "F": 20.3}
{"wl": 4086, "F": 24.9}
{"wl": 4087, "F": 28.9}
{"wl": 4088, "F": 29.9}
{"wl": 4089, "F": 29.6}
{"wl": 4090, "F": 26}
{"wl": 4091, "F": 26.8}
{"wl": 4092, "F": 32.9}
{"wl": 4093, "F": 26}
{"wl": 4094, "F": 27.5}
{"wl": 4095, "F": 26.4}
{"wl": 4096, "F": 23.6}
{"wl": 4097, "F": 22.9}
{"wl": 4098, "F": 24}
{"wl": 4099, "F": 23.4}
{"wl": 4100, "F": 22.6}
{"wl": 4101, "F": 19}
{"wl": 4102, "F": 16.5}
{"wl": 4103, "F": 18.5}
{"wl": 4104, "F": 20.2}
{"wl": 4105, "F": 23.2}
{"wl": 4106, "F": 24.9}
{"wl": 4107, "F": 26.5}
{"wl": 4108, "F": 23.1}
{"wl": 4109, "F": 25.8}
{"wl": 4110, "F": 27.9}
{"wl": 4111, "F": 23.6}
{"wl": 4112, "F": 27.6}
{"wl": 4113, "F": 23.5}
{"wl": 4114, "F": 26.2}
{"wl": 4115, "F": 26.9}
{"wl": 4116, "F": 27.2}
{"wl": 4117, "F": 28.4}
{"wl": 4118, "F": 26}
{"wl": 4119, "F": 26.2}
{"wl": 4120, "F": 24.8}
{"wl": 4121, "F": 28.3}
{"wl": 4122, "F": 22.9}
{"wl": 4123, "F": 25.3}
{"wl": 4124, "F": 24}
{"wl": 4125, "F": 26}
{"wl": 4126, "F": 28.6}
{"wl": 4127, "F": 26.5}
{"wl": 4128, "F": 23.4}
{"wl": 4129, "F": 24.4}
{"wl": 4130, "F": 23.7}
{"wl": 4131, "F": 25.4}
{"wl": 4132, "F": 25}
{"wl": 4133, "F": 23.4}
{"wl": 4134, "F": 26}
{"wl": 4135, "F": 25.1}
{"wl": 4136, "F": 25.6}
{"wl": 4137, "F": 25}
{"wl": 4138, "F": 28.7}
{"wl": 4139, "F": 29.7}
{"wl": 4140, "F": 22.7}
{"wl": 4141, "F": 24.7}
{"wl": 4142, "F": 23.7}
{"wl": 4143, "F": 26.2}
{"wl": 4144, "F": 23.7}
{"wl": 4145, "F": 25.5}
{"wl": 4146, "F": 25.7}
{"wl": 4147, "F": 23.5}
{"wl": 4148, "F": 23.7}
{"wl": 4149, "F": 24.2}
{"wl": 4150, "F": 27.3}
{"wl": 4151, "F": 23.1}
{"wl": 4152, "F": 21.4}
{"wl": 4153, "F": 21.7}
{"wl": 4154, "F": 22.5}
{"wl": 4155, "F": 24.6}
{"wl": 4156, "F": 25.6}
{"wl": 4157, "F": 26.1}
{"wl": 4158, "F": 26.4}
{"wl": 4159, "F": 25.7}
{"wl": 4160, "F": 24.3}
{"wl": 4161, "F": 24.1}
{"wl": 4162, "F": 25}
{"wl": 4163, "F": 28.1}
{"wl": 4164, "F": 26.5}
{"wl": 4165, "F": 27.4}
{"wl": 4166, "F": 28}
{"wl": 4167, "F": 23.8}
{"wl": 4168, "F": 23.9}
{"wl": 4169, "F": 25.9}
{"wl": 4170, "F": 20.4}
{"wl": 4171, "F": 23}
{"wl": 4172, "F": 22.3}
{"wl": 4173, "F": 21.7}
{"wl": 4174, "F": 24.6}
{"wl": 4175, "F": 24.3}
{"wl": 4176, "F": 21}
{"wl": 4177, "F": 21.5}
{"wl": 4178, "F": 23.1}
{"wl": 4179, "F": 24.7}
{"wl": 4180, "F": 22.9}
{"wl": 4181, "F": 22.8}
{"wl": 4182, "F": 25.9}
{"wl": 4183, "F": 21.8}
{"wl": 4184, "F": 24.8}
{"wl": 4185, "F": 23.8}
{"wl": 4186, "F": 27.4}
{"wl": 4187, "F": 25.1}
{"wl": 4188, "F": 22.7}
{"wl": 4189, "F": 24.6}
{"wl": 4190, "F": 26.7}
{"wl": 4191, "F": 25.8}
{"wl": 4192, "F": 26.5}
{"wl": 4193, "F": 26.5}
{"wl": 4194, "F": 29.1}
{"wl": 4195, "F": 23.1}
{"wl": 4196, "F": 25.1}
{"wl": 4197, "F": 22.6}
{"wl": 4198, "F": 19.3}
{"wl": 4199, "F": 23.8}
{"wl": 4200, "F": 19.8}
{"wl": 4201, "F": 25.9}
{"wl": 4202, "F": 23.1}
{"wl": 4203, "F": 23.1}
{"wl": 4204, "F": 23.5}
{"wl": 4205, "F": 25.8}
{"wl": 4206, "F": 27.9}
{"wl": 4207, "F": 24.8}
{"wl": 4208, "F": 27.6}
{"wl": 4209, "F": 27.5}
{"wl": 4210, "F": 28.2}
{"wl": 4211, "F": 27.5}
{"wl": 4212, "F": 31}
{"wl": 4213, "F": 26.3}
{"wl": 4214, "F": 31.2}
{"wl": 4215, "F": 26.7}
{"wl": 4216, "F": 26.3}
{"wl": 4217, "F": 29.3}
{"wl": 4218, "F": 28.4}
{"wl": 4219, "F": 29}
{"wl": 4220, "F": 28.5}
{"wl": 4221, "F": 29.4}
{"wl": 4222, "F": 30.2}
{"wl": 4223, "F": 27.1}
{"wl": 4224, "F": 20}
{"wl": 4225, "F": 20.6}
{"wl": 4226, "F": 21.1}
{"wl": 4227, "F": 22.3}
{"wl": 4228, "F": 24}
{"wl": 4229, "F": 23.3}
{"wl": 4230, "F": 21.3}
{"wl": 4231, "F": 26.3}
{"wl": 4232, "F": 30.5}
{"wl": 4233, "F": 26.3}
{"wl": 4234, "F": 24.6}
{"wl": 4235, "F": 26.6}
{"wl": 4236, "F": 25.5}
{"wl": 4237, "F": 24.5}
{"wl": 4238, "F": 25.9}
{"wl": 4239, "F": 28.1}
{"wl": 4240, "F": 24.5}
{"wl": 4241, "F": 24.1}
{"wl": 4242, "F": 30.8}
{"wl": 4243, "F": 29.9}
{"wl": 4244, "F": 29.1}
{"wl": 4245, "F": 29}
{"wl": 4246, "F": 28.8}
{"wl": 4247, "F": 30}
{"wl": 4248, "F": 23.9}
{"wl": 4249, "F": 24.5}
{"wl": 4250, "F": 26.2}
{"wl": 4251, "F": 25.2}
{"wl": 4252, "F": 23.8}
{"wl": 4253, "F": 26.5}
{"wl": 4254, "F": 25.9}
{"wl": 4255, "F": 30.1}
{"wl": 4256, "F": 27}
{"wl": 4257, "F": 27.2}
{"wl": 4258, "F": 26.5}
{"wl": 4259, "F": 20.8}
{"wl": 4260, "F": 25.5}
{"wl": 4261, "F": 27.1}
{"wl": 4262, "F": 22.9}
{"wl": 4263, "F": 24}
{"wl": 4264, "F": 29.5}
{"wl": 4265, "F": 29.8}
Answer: 1.9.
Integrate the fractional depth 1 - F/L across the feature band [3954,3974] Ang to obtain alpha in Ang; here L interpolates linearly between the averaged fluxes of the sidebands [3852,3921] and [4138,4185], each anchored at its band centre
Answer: 5.5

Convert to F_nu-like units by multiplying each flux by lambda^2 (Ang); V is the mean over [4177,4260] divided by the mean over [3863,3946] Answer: 2.1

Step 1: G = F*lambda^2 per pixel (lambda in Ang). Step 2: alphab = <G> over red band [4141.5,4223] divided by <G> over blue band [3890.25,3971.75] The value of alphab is 1.93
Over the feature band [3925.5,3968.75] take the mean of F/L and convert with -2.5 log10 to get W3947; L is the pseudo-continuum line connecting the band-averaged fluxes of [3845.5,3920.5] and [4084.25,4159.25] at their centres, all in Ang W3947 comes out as 0.34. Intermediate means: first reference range 15.4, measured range 13.3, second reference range 25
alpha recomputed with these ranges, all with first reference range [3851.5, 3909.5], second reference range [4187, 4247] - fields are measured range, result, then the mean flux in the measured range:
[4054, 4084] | -4.2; 24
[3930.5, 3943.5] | 6.2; 8.72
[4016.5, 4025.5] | -3.1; 26.3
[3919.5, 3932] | 3.2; 12.1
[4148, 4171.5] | -0.6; 24.7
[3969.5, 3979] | 3.2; 11.9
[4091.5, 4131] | -4.2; 24.8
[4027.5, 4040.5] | -3.1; 24.6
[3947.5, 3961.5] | -2.3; 20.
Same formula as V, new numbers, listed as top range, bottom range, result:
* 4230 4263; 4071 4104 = 1.16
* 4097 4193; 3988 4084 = 1.05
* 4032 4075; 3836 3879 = 2.06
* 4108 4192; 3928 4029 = 1.43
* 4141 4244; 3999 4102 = 1.09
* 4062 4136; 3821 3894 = 2.16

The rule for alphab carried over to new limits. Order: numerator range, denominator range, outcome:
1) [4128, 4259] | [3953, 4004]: 1.49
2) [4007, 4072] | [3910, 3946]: 1.98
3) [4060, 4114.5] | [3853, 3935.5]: 1.86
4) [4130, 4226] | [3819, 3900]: 2.21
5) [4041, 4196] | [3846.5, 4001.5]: 1.71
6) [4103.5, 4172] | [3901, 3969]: 1.86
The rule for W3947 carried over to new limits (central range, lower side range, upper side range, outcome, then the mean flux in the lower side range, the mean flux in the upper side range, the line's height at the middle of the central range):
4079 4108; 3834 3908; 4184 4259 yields -0.154 mag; 13.9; 26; 21.6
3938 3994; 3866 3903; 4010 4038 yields 0.224 mag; 14.7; 25.4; 21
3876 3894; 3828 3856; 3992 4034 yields 0.088 mag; 12.1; 25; 15.3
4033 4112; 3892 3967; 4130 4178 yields -0.162 mag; 15.2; 24.6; 21.2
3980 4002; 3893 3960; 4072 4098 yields -0.229 mag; 15.7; 25.6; 19.7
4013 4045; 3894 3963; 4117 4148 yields -0.225 mag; 15.6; 25.3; 20.4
